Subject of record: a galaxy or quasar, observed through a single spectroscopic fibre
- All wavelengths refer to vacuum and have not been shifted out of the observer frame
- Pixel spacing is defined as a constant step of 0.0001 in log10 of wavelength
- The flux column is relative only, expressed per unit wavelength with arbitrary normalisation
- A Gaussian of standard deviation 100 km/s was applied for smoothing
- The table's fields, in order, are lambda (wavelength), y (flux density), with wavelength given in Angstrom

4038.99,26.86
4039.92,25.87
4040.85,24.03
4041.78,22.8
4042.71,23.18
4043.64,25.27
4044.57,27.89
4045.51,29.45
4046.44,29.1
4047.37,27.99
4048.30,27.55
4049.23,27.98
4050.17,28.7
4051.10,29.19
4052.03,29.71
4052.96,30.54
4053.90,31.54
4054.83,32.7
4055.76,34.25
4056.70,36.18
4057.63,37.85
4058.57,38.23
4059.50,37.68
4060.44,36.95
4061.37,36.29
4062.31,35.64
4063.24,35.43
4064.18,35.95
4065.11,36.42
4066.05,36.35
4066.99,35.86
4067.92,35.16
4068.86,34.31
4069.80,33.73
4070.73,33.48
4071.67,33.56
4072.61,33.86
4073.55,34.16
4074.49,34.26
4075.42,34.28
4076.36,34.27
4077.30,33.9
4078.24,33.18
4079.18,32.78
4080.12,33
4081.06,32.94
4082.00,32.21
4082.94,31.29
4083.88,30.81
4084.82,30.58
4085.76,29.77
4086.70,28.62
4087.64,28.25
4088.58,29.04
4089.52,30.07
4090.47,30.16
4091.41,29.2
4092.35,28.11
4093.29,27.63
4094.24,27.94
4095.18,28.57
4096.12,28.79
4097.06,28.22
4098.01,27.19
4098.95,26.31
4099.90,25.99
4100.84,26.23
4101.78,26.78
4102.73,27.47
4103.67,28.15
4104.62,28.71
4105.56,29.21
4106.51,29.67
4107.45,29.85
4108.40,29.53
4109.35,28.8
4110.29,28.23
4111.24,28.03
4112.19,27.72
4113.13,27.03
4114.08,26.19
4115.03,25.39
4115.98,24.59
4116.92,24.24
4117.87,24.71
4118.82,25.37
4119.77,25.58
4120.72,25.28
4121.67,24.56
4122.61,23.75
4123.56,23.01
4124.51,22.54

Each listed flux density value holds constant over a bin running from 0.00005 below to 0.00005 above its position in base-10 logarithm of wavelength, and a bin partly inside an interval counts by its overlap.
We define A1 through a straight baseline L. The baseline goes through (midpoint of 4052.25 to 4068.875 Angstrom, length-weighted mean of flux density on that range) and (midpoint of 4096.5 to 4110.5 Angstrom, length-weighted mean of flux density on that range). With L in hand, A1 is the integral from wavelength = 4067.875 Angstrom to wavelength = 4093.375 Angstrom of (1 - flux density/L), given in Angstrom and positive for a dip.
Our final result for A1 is 0.1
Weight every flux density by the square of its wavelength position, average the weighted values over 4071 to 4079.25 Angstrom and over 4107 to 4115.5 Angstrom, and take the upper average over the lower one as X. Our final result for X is 0.84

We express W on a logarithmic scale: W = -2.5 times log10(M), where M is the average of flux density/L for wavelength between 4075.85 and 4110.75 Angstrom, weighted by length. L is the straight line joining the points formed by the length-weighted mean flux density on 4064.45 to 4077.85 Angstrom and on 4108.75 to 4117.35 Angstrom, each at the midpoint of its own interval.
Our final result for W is 0.03 mag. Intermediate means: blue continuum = 34.6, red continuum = 26.8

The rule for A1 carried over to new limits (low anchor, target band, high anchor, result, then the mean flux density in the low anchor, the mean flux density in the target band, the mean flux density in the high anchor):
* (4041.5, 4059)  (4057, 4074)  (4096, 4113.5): -3.5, 30.1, 35.6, 28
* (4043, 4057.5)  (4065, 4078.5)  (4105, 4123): -2.6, 30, 34.4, 26.8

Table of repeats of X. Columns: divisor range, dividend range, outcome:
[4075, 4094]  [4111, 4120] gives 0.85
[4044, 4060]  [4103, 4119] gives 0.89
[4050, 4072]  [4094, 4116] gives 0.82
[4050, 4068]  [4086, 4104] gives 0.82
